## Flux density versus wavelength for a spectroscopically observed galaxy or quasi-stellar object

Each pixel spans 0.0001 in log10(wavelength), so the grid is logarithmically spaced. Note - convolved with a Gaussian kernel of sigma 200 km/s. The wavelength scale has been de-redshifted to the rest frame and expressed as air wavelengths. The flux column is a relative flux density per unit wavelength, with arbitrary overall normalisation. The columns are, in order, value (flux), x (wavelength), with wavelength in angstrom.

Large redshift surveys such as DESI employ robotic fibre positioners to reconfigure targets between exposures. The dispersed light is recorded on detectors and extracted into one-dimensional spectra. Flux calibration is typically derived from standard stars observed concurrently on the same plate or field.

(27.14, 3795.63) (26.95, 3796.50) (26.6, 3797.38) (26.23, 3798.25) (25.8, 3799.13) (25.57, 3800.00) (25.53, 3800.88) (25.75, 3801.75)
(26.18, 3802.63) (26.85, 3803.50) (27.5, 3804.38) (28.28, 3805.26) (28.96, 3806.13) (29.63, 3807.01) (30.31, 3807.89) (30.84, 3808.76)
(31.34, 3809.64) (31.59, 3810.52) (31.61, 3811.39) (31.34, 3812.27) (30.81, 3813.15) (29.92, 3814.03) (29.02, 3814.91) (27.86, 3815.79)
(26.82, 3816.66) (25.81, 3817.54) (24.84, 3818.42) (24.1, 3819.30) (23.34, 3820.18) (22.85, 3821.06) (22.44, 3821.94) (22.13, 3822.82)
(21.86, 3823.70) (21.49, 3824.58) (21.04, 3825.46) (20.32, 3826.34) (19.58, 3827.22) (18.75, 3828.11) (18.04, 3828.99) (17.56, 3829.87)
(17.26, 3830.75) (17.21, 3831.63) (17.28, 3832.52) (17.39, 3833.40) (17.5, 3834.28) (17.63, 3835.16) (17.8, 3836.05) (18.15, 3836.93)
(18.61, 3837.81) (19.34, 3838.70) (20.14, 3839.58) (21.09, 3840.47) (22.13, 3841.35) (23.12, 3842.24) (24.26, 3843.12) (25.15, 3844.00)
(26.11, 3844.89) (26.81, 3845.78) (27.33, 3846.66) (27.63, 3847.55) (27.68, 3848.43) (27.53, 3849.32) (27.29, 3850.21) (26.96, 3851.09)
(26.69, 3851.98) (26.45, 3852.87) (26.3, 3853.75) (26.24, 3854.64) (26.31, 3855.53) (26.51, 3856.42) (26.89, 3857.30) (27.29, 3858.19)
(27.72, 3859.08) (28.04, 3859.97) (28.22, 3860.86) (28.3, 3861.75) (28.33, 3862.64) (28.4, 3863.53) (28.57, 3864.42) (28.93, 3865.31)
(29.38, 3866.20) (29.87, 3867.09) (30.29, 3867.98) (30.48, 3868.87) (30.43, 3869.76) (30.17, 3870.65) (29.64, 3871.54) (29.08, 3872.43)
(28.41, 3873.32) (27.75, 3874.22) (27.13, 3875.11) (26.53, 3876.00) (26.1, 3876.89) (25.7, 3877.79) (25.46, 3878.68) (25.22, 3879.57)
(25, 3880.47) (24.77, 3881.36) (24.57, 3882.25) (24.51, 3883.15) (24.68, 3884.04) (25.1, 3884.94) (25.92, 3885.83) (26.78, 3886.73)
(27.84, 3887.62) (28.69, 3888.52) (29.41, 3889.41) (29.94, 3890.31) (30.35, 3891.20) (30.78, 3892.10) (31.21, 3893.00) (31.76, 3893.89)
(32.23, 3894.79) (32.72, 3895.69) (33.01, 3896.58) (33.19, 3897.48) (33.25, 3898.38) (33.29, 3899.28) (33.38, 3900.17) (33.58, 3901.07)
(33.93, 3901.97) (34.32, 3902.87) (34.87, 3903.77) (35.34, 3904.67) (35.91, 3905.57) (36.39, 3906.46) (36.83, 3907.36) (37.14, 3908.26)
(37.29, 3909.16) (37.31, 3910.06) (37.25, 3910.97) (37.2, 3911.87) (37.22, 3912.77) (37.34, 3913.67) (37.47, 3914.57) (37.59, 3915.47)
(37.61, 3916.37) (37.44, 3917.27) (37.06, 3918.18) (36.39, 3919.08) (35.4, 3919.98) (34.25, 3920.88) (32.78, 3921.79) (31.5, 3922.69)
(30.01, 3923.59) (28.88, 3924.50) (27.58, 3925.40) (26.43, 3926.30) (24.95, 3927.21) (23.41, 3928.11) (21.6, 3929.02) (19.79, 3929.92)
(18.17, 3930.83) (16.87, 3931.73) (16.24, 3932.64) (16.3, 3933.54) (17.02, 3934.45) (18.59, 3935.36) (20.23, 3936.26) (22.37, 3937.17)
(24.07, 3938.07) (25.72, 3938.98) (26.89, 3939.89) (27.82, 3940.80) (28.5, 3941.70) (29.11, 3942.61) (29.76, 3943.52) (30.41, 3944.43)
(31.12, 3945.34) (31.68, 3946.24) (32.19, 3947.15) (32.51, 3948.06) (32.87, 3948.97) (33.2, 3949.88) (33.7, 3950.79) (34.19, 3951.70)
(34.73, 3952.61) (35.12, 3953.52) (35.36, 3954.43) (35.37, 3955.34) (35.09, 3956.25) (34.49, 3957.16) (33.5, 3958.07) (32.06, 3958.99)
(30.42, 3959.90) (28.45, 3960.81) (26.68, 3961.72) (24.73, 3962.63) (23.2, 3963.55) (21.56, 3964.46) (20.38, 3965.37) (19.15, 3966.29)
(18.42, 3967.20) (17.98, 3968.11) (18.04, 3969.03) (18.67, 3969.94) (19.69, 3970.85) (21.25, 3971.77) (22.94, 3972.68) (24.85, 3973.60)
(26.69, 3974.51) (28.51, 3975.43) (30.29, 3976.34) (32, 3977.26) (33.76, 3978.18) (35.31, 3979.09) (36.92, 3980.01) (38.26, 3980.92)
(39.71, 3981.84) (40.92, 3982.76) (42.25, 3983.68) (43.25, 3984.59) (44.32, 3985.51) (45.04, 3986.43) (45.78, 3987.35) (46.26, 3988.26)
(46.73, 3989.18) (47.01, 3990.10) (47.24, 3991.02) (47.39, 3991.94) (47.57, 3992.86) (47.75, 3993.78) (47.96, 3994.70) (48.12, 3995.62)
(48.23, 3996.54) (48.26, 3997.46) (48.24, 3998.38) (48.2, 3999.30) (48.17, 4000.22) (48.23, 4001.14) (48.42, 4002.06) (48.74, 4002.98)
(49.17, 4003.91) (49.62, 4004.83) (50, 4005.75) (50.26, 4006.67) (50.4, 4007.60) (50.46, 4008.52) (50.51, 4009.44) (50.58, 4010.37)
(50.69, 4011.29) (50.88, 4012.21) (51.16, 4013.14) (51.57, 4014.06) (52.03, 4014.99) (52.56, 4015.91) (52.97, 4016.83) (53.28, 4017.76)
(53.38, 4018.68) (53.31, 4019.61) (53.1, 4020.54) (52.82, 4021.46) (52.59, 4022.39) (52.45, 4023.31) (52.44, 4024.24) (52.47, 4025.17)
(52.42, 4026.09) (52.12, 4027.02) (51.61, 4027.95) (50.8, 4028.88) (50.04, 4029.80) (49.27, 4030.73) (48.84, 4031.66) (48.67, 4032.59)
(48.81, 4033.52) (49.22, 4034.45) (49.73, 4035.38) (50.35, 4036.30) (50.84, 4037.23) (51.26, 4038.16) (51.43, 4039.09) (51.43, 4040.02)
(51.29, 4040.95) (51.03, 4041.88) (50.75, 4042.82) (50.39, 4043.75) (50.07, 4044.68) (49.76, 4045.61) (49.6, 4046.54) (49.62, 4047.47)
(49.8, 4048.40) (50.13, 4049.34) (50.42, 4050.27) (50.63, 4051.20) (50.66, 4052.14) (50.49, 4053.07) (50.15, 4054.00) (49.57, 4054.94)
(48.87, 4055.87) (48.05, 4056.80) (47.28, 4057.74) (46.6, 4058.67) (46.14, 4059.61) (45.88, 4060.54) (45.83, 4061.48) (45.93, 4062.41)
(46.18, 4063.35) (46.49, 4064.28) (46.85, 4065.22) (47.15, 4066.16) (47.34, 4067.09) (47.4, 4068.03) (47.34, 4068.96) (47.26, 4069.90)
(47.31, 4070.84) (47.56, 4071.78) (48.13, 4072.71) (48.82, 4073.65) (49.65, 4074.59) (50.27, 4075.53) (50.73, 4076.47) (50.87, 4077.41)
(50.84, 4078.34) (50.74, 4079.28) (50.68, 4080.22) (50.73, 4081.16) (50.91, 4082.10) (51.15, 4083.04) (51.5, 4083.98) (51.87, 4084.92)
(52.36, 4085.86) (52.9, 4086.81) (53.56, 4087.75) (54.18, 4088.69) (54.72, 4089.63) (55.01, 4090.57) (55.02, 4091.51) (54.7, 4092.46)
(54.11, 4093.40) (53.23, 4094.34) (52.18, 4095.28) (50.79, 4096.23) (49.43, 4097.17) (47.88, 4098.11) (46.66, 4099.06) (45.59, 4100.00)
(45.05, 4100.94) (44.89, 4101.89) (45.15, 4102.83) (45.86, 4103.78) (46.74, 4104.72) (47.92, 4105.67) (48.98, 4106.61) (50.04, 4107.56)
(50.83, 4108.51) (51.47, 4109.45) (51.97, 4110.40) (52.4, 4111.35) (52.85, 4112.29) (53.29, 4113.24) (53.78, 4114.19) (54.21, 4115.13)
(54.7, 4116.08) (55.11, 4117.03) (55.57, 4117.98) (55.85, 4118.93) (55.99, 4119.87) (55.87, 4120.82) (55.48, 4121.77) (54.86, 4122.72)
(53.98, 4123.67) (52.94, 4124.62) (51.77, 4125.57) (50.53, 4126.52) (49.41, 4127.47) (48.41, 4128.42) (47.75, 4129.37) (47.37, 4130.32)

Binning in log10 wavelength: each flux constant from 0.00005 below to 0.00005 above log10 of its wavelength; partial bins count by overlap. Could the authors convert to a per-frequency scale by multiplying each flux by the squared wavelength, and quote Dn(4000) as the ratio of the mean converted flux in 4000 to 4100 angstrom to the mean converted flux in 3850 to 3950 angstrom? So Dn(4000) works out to 1.85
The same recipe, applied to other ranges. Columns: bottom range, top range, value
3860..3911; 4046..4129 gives 1.85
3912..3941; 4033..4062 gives 1.90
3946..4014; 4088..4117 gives 1.42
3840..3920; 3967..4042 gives 1.60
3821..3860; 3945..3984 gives 1.39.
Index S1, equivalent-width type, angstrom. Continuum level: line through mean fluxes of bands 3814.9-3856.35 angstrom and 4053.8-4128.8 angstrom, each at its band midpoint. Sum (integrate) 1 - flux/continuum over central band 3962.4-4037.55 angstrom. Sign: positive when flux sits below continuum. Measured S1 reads -4.3 angstrom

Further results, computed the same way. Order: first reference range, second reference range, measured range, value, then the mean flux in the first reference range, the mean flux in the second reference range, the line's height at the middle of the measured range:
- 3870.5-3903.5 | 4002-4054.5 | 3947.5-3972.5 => 7.7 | 29.1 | 50.8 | 40.3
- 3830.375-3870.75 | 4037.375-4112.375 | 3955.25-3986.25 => 7.2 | 25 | 49.7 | 38.2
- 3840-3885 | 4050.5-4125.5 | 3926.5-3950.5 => 6.7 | 26.9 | 50.4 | 34.8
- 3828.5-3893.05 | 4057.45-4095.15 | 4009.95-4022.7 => -2.7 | 25.6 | 49.9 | 43.1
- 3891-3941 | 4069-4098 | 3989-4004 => -2.8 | 30.5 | 51.3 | 40.5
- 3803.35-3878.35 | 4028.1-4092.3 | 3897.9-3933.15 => 1.6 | 25.5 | 49.8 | 33.8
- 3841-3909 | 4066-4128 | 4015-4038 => -3.9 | 28.9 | 51.1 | 44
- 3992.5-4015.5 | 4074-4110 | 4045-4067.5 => 0.8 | 49.4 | 50.5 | 50.1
